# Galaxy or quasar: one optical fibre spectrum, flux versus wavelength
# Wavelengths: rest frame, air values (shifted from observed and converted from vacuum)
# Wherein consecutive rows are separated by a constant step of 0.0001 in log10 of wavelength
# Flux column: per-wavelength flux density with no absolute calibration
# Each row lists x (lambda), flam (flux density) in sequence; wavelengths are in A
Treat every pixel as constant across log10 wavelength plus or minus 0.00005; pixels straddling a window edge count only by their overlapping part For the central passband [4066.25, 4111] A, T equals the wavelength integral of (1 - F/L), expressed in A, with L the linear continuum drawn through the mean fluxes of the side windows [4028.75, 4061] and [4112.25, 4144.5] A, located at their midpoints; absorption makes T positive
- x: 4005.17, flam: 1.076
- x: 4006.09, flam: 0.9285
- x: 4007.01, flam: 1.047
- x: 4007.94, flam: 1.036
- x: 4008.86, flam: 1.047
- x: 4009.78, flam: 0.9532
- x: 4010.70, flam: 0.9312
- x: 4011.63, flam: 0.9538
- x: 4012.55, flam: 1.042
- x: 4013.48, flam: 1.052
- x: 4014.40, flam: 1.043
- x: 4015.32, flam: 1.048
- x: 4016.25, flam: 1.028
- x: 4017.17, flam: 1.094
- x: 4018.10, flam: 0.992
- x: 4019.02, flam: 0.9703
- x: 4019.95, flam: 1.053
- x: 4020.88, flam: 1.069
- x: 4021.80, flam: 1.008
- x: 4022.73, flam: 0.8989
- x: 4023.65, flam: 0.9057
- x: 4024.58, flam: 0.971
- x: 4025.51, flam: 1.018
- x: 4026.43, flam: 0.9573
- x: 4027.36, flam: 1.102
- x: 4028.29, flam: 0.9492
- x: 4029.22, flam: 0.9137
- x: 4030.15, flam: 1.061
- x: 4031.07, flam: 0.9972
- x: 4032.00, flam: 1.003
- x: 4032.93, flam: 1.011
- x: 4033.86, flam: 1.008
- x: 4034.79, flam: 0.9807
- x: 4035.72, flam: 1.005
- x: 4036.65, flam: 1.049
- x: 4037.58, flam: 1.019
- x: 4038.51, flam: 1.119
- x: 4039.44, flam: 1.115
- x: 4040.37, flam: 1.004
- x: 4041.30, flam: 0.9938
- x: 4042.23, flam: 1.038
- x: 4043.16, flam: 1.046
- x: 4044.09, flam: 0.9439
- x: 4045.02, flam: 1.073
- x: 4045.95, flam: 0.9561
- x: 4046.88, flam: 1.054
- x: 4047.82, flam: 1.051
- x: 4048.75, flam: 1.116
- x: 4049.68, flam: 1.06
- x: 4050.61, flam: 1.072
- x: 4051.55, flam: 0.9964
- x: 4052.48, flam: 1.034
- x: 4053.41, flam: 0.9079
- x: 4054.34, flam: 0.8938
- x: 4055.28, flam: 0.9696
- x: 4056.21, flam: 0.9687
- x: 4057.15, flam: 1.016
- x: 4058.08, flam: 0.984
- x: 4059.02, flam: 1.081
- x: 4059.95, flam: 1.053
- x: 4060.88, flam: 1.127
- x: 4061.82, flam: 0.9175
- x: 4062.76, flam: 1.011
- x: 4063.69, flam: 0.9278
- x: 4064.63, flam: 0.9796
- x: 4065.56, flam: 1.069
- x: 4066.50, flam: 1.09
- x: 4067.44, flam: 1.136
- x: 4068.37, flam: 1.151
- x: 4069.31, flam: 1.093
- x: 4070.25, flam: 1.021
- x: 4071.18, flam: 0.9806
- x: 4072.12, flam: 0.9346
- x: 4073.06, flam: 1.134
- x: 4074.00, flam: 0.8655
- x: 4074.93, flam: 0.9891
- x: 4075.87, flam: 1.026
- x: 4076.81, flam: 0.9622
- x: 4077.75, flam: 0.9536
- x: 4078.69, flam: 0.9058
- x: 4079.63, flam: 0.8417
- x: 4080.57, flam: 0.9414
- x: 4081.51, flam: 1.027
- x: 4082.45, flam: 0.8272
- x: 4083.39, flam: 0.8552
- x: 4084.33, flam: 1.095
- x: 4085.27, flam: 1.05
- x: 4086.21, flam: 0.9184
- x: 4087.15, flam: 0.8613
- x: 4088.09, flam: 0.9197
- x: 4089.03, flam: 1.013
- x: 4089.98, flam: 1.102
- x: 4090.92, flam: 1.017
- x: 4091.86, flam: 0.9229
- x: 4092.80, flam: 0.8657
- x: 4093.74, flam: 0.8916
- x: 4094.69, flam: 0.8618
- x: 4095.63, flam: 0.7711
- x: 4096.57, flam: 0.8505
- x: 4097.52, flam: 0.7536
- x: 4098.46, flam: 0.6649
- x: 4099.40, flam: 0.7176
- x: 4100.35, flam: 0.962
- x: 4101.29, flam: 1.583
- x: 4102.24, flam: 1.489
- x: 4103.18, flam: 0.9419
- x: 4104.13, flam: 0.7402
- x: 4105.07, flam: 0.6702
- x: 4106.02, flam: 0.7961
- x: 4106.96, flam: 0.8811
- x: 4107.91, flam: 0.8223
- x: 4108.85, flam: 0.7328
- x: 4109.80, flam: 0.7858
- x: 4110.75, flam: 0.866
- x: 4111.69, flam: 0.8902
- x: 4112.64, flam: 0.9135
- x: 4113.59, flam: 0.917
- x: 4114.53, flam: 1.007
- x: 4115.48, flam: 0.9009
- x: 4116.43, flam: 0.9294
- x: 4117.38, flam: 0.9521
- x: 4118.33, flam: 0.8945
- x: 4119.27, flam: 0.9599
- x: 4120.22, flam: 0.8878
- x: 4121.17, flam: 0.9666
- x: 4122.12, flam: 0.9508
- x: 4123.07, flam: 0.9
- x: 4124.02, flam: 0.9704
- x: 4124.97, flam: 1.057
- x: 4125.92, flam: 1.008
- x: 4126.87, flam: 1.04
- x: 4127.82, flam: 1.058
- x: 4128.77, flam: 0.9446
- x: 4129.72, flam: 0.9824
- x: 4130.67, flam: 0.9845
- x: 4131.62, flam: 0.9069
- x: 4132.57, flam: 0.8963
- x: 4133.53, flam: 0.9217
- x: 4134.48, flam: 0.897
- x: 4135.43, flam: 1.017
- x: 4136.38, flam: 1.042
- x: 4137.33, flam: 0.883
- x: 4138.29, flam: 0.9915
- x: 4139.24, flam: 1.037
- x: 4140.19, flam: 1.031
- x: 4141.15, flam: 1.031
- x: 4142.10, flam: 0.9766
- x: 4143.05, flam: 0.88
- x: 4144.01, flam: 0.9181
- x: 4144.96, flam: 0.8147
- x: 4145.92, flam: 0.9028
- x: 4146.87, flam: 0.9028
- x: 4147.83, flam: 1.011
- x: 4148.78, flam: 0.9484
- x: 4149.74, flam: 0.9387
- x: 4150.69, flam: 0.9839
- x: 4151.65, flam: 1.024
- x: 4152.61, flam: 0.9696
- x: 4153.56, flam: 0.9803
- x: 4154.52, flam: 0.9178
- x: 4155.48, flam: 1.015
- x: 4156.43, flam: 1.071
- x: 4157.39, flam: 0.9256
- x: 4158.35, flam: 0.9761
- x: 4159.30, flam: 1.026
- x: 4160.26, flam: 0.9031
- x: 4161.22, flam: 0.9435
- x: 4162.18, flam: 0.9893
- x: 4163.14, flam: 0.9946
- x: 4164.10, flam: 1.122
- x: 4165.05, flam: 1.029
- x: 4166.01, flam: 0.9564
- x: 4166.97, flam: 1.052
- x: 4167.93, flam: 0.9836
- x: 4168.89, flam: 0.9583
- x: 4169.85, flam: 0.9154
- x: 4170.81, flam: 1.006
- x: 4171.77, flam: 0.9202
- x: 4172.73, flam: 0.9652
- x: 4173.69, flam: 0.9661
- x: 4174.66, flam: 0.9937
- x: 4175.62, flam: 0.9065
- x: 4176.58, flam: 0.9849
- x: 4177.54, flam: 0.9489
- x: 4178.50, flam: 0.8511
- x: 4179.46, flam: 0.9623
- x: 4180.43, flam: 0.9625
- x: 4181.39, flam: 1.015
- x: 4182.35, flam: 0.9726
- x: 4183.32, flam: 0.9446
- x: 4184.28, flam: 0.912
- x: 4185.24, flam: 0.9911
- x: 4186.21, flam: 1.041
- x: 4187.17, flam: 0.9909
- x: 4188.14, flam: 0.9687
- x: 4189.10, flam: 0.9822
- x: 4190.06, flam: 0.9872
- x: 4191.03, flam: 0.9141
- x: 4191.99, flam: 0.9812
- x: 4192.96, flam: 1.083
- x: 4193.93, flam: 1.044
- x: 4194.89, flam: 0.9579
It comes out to 2.1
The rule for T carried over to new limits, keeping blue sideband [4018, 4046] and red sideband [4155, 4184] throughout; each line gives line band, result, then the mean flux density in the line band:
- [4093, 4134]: 2.8 A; 0.921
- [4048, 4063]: -0.2 A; 1.01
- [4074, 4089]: 0.8 A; 0.945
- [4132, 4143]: 0.1 A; 0.971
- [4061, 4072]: -0.4 A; 1.03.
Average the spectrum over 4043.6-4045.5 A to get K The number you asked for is 1.01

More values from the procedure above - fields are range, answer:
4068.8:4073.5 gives 1.03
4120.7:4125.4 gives 0.968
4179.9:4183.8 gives 0.972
